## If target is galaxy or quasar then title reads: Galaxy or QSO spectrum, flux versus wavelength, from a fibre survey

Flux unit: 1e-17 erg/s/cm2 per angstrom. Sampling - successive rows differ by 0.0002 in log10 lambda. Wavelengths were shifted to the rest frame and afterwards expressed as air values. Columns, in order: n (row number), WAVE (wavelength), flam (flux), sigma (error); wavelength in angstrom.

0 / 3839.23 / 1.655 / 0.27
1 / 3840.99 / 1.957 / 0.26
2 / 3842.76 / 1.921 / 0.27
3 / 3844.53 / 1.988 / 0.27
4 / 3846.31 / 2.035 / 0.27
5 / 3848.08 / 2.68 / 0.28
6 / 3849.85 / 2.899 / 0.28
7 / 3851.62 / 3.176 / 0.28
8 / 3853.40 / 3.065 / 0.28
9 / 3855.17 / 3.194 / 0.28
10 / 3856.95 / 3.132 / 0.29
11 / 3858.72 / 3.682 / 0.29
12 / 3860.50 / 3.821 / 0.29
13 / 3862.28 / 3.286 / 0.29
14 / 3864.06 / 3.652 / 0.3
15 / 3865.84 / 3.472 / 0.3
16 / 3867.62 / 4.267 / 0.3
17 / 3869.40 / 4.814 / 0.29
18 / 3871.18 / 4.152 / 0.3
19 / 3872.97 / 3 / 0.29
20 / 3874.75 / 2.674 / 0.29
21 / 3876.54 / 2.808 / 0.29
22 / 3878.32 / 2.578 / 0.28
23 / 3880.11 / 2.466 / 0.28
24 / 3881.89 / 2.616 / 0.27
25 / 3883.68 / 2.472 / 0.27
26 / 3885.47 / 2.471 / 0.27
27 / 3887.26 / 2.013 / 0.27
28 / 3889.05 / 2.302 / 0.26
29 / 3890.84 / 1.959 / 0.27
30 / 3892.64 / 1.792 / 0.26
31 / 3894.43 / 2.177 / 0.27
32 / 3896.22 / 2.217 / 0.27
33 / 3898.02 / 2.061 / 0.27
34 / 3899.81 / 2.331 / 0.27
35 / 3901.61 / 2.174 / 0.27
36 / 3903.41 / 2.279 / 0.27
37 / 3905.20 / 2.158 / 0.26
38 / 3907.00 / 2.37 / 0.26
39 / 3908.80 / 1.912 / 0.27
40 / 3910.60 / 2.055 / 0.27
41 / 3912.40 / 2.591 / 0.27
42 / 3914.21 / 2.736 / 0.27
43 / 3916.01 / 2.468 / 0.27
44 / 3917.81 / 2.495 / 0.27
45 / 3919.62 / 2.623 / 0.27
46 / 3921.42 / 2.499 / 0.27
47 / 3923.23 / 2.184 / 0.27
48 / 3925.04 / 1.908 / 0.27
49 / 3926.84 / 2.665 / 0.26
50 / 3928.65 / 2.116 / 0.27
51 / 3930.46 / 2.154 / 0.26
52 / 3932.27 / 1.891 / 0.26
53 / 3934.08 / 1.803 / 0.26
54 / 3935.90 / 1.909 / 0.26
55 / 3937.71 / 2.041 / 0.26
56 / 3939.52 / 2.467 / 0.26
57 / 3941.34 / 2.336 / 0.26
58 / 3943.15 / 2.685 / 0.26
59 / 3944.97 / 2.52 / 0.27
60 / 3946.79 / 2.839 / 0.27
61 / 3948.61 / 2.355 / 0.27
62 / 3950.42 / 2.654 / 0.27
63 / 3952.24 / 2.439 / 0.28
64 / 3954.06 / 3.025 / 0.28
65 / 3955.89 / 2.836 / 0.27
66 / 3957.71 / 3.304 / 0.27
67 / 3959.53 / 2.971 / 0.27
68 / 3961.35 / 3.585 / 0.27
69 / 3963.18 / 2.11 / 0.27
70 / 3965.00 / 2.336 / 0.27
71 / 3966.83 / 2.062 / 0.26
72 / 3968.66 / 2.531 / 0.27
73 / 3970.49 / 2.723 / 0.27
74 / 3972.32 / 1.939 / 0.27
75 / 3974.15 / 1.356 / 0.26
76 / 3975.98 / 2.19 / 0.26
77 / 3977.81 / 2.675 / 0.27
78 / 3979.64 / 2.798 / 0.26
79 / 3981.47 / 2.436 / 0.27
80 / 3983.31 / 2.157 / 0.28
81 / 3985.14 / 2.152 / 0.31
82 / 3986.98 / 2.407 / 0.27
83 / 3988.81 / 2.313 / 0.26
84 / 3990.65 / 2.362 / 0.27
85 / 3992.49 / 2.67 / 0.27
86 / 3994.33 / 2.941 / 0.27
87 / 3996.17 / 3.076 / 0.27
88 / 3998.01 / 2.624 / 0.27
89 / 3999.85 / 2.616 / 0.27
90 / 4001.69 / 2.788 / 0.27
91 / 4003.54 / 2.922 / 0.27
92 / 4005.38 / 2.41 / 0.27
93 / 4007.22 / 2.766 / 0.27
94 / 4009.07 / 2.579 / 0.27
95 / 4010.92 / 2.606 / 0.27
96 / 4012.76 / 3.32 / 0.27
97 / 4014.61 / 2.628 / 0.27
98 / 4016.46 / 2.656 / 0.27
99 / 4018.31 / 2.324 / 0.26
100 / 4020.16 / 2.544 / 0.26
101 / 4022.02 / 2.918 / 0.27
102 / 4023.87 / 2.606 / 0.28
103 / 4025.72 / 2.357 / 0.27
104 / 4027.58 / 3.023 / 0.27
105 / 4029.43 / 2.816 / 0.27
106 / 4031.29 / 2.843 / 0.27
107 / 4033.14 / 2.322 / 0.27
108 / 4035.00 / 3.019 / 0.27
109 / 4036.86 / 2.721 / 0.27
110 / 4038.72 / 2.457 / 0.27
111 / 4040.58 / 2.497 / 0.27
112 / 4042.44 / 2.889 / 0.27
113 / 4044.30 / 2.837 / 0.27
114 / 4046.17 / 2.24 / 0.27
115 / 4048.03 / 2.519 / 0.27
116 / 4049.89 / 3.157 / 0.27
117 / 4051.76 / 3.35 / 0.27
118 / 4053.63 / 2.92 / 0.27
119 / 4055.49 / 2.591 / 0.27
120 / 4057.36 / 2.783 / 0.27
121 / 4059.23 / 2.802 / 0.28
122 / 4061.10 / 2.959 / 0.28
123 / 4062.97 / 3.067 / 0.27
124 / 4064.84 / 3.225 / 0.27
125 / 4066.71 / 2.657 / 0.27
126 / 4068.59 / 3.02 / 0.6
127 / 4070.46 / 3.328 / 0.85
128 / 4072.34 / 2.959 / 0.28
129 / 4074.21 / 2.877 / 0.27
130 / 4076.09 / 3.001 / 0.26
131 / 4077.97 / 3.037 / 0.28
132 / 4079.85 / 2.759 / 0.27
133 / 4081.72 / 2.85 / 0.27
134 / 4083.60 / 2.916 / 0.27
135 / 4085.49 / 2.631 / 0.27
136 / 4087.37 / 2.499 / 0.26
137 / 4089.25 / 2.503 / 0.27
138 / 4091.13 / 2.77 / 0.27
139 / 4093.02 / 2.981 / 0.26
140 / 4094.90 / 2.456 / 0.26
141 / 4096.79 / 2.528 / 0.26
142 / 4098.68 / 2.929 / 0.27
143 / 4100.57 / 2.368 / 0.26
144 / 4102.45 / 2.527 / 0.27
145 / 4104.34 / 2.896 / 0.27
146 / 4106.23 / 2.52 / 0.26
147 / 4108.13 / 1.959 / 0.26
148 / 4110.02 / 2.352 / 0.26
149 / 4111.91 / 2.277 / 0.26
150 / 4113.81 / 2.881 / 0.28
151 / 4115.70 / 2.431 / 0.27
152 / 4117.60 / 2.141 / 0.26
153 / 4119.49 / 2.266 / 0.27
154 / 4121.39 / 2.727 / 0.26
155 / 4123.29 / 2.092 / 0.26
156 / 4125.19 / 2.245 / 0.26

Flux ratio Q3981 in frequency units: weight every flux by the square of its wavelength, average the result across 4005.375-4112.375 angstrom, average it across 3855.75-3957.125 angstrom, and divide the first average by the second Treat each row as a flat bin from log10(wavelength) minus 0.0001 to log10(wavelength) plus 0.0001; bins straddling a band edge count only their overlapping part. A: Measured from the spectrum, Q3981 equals 1.14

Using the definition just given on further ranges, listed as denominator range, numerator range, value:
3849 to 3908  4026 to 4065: 1.08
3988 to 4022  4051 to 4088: 1.12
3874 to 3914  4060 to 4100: 1.36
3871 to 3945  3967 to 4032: 1.15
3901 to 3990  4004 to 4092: 1.22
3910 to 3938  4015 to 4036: 1.24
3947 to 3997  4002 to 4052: 1.10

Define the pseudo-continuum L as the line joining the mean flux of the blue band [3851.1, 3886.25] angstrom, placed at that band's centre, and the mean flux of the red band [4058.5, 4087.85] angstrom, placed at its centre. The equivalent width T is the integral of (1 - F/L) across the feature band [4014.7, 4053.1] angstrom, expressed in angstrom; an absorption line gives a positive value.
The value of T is 3.5 angstrom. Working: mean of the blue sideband 3.24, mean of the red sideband 2.92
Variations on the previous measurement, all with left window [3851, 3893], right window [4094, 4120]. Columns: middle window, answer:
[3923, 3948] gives 5.5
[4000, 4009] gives 0.1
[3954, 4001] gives 4.2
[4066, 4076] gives -1.6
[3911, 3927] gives 2.7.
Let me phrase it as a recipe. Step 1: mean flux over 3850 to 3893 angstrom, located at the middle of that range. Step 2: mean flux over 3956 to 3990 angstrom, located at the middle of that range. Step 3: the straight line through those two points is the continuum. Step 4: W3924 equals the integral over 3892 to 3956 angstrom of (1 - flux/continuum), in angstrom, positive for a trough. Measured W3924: 9.6 angstrom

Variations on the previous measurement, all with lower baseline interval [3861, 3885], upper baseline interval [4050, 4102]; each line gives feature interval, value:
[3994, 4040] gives 3.9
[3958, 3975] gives 3.5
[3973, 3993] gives 4.8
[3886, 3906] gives 6.6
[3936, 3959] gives 3.6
